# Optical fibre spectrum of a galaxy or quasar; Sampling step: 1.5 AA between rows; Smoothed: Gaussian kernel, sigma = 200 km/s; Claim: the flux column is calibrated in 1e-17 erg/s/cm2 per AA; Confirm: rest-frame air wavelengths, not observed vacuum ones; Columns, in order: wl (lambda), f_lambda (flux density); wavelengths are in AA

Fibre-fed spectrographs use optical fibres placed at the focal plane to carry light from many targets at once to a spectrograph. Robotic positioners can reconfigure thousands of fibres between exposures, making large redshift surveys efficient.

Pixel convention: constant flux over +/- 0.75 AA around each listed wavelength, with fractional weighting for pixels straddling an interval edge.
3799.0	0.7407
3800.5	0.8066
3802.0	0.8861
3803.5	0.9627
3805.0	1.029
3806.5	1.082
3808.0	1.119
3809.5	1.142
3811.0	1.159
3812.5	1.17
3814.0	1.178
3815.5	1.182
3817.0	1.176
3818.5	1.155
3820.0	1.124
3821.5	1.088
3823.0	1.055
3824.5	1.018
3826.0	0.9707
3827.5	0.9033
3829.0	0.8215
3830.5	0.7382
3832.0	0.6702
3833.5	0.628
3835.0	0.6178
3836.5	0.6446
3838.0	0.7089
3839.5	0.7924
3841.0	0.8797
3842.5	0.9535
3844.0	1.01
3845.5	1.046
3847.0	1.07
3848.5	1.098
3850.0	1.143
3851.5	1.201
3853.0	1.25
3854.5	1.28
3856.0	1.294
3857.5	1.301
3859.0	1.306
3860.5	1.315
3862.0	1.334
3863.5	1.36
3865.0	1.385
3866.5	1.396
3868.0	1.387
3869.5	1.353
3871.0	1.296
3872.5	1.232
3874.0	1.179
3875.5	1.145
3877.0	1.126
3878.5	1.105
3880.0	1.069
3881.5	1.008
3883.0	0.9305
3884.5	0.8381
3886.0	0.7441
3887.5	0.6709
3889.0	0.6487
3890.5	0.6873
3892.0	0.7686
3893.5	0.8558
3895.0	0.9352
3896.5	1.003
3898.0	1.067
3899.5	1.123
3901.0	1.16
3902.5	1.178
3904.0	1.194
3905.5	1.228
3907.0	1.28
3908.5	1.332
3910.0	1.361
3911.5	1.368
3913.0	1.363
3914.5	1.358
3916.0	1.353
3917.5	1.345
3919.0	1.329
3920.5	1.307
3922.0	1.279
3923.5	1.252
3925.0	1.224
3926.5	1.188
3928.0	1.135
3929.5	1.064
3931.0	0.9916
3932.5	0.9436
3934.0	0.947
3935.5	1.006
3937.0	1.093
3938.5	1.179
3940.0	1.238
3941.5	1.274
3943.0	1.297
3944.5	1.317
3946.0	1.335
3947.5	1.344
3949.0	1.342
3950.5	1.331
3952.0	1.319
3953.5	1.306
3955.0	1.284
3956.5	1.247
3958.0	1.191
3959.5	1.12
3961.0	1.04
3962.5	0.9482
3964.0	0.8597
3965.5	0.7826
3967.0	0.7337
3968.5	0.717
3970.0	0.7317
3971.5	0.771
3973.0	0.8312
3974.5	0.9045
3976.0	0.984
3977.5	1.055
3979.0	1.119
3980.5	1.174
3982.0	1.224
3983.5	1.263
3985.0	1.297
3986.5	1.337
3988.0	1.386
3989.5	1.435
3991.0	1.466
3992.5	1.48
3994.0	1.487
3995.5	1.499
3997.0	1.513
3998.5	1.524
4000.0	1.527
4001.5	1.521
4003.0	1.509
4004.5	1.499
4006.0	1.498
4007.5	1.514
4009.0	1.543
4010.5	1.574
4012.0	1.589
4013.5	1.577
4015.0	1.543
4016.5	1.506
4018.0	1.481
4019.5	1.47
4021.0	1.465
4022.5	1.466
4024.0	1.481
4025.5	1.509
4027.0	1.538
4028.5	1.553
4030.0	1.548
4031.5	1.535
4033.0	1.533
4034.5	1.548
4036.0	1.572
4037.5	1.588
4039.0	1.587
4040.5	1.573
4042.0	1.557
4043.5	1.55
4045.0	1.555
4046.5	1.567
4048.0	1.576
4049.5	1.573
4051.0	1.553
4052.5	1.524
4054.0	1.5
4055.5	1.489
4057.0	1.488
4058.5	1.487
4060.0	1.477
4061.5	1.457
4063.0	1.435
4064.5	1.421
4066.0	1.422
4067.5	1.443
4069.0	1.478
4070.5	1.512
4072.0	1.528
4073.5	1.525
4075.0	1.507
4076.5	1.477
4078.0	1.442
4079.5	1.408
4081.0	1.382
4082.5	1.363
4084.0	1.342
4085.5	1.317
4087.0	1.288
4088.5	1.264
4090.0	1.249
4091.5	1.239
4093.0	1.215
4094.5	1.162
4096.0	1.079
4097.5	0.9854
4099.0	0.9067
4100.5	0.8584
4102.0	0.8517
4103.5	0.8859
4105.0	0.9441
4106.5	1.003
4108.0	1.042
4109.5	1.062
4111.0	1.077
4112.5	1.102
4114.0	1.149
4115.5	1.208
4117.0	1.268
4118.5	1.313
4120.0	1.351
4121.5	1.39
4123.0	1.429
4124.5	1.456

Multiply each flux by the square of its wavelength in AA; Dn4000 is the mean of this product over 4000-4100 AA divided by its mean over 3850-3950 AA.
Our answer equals 1.34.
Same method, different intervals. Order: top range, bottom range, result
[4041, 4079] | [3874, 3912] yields 1.58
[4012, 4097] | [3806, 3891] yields 1.53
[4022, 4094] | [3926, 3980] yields 1.43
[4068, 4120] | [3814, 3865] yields 1.33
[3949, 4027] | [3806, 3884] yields 1.28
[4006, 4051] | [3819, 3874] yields 1.57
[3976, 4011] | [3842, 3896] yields 1.35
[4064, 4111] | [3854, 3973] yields 1.19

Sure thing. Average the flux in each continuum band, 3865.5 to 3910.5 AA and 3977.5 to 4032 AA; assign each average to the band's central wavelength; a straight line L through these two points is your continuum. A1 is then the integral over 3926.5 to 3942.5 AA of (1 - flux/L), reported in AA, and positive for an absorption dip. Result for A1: 1.7 AA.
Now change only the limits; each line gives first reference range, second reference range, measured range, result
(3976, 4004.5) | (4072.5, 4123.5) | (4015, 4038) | -3.5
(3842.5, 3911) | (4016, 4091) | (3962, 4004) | 5.0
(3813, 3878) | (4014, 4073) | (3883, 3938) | 5.9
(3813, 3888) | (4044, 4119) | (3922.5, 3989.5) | 3.1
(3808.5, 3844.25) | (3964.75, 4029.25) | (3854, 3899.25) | -1.9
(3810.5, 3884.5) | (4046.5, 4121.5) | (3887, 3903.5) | 3.0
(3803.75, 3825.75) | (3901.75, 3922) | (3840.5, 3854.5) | 1.1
